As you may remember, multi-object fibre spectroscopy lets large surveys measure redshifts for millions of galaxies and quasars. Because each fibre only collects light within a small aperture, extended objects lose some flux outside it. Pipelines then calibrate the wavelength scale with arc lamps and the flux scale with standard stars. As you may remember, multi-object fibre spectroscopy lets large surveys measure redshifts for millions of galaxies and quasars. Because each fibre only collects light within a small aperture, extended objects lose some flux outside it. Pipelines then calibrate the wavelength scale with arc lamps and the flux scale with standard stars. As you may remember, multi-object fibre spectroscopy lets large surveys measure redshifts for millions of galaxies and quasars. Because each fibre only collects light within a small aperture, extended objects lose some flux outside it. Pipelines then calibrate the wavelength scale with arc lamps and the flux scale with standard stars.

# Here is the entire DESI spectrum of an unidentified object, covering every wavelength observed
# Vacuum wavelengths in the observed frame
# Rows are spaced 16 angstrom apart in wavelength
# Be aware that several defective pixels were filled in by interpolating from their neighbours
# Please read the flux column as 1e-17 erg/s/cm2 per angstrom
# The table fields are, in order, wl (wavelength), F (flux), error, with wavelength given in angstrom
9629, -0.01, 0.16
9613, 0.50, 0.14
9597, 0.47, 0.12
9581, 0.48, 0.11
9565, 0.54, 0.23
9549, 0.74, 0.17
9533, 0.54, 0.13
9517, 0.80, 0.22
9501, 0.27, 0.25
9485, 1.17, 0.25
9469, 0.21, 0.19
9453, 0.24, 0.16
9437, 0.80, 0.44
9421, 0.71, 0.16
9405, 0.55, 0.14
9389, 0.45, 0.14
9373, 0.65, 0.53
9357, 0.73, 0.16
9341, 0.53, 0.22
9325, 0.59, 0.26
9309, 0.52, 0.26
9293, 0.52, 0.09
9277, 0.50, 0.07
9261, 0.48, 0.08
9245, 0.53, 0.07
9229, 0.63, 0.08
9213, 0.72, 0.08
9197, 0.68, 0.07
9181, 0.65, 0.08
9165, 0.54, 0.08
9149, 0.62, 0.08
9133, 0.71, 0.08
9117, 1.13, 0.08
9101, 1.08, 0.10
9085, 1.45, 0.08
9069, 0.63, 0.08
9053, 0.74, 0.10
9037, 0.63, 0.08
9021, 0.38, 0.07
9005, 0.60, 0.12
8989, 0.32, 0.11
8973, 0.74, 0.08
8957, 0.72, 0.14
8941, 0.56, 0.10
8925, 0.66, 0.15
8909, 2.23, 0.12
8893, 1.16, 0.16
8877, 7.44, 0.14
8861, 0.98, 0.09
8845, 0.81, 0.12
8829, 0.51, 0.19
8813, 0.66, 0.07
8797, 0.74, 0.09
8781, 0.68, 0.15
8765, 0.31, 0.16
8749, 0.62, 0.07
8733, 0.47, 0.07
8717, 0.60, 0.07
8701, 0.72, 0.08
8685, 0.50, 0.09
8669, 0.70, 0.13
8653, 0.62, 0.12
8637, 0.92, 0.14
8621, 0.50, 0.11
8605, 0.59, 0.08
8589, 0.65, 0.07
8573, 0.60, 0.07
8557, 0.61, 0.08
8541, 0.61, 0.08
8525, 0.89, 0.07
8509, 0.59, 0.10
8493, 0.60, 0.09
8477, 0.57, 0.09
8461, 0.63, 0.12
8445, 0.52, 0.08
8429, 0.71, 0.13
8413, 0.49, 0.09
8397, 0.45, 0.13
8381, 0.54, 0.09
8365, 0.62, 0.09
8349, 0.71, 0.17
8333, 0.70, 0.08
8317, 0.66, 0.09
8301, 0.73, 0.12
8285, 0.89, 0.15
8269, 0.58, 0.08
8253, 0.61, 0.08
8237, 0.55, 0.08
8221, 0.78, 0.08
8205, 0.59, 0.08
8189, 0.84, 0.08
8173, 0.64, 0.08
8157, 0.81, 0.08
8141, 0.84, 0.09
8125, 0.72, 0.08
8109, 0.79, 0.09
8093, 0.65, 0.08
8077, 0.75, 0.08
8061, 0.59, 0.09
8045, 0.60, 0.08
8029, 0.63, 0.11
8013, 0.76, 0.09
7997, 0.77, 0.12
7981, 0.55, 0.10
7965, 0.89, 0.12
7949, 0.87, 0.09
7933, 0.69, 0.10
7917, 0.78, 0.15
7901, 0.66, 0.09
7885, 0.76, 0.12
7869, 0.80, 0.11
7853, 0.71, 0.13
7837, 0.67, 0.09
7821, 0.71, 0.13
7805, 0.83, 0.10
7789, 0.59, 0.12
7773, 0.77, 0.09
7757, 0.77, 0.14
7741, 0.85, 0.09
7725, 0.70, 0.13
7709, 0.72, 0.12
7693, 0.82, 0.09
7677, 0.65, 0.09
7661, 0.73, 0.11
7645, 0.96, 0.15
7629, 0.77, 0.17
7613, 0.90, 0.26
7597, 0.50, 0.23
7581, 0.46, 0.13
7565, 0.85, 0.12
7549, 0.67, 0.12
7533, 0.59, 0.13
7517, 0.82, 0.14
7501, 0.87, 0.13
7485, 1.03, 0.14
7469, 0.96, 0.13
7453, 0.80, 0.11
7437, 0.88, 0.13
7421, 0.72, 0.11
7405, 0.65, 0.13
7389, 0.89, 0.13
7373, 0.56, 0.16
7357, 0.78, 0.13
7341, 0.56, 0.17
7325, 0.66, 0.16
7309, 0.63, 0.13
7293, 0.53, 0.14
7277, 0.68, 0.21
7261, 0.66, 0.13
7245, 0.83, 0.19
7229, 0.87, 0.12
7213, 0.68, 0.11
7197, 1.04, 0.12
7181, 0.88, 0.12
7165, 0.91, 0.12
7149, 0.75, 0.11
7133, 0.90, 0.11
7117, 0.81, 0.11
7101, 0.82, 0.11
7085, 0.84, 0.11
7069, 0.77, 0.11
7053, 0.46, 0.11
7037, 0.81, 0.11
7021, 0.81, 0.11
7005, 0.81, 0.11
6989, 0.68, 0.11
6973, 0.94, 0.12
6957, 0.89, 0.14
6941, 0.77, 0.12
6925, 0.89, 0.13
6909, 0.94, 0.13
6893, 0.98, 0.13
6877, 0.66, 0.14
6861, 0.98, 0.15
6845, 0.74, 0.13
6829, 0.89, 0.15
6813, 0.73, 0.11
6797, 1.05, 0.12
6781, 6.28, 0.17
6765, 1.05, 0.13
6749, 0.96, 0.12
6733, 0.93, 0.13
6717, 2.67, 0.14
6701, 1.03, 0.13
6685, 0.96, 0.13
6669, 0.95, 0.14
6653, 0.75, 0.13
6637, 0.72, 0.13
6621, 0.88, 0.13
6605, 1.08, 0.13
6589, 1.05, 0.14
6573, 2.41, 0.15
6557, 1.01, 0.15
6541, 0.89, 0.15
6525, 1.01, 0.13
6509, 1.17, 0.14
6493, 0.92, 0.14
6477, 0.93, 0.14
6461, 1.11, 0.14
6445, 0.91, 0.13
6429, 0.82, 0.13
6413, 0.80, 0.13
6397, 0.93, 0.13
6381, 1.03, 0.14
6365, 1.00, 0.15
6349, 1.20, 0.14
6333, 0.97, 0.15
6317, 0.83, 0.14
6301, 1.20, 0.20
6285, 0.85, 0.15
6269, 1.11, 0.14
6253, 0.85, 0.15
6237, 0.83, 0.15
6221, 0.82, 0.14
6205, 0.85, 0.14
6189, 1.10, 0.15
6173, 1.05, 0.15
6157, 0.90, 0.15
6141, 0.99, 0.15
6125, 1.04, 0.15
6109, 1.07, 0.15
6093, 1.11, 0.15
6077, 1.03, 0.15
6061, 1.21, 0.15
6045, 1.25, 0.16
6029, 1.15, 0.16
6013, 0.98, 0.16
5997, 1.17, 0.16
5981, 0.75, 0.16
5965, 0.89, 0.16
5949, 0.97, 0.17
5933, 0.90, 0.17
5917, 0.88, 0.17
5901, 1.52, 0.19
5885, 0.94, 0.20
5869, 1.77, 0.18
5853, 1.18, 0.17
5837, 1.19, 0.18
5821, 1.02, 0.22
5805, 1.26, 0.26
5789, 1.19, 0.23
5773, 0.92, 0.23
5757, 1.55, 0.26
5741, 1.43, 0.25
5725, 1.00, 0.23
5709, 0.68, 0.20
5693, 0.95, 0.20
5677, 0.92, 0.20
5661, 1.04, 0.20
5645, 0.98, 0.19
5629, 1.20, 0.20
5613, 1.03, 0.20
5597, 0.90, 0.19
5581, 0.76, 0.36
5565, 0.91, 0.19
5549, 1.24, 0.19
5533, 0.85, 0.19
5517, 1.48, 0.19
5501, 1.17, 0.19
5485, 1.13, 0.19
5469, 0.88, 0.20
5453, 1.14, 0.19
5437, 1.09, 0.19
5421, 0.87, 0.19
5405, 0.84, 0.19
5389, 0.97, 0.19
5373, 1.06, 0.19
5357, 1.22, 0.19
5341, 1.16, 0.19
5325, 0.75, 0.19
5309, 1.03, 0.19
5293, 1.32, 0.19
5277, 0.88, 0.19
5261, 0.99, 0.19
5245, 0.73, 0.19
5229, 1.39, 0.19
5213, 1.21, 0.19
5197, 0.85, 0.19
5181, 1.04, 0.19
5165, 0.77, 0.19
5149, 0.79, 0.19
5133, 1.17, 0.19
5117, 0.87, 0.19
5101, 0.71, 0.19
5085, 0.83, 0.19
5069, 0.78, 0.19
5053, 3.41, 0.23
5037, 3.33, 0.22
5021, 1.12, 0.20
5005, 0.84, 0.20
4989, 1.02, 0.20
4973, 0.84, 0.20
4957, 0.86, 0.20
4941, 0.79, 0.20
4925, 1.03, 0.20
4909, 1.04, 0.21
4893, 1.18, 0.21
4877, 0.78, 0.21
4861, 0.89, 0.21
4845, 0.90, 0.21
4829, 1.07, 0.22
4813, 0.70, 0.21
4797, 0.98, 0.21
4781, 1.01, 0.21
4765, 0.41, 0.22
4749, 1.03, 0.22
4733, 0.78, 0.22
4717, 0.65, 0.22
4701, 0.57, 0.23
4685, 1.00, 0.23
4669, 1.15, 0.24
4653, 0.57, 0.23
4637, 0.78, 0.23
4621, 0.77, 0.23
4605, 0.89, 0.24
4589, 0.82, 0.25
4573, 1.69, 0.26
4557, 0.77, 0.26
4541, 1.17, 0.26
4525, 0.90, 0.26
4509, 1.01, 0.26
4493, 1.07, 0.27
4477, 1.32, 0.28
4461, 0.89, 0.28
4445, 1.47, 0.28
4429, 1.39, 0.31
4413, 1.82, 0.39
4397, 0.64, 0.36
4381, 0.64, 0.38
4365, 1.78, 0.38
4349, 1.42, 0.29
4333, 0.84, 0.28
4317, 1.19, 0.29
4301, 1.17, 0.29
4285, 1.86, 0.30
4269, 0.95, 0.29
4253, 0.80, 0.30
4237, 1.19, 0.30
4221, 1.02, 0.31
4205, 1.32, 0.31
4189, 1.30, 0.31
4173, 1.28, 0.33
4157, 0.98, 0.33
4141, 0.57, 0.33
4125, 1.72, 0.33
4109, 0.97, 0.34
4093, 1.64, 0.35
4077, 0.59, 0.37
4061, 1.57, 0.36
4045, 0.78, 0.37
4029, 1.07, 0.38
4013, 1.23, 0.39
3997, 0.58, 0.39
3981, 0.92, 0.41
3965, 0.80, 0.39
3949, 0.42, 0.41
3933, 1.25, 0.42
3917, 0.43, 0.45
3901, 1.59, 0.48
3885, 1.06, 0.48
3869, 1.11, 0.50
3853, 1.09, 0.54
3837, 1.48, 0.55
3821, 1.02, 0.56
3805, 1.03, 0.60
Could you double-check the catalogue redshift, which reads 0.35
